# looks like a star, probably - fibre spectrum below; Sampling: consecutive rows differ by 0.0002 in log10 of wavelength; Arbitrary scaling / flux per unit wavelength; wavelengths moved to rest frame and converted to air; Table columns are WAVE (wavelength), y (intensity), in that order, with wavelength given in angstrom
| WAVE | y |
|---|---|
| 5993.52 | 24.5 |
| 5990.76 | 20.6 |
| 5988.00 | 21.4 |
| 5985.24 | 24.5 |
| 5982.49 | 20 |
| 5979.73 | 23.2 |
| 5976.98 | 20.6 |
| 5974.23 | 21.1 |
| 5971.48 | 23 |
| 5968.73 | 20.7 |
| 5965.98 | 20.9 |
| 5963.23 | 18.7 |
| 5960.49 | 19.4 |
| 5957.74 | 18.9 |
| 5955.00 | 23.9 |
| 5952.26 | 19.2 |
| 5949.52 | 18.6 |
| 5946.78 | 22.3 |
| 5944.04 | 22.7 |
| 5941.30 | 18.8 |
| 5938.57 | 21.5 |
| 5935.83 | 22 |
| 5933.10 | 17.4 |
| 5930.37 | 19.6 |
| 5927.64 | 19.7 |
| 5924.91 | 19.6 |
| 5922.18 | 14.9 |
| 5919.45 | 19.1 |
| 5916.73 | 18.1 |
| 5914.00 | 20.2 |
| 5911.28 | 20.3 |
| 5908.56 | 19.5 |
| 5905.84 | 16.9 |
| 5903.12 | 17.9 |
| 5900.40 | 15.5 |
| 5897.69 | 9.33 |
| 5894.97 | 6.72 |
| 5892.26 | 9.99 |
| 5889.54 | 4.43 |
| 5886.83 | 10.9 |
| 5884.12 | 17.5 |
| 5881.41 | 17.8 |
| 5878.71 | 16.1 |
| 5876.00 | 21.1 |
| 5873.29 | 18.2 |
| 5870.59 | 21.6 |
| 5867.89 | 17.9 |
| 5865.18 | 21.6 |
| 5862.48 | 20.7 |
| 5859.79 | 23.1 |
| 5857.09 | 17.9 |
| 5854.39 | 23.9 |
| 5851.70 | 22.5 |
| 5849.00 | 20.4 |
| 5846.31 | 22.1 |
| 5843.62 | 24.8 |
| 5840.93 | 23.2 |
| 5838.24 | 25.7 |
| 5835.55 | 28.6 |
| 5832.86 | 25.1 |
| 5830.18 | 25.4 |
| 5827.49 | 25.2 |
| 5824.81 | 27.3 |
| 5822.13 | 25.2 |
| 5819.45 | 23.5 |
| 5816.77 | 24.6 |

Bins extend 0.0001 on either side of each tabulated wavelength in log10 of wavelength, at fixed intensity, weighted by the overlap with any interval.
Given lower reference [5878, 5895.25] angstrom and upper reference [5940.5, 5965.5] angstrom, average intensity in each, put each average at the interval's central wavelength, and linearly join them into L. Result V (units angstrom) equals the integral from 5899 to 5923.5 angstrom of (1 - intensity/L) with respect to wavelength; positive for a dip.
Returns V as -4.7 angstrom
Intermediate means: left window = 12.1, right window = 20.3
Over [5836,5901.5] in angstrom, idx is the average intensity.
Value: 18.2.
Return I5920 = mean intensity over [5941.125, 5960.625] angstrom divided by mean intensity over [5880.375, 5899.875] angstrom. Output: 1.9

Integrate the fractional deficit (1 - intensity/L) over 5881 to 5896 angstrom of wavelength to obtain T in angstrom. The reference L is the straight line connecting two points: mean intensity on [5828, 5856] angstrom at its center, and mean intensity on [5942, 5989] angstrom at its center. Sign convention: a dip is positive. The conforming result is 7.9 angstrom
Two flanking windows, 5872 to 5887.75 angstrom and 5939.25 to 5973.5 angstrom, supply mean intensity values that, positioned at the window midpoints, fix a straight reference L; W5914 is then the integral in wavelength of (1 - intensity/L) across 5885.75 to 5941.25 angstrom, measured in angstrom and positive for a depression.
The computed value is 7.4 angstrom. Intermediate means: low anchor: 17.1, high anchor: 20.6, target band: 16.3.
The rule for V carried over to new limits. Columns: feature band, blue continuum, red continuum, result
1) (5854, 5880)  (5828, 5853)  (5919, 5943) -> 3.1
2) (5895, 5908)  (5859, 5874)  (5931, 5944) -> 3.8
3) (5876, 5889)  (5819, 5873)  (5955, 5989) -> 4.1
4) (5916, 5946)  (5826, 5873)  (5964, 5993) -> 3.5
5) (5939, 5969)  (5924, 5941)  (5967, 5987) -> 0.6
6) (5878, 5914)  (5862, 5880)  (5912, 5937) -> 9.3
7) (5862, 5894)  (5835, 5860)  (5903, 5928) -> 7.5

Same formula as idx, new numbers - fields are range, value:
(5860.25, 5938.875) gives 17.1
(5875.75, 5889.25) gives 15.4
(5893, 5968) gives 18.5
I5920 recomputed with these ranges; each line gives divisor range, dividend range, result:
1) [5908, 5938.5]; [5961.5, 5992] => 1.11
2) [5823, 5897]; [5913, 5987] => 1.02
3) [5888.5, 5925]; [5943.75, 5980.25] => 1.38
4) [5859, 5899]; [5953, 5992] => 1.35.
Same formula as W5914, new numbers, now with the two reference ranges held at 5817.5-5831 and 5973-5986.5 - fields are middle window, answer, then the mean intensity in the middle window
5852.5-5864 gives 1.4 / 21.5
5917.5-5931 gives 2.7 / 18.5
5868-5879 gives 2.2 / 19.4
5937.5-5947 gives 0.6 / 21.2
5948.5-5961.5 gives 1.4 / 20.1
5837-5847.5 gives 0.4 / 24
